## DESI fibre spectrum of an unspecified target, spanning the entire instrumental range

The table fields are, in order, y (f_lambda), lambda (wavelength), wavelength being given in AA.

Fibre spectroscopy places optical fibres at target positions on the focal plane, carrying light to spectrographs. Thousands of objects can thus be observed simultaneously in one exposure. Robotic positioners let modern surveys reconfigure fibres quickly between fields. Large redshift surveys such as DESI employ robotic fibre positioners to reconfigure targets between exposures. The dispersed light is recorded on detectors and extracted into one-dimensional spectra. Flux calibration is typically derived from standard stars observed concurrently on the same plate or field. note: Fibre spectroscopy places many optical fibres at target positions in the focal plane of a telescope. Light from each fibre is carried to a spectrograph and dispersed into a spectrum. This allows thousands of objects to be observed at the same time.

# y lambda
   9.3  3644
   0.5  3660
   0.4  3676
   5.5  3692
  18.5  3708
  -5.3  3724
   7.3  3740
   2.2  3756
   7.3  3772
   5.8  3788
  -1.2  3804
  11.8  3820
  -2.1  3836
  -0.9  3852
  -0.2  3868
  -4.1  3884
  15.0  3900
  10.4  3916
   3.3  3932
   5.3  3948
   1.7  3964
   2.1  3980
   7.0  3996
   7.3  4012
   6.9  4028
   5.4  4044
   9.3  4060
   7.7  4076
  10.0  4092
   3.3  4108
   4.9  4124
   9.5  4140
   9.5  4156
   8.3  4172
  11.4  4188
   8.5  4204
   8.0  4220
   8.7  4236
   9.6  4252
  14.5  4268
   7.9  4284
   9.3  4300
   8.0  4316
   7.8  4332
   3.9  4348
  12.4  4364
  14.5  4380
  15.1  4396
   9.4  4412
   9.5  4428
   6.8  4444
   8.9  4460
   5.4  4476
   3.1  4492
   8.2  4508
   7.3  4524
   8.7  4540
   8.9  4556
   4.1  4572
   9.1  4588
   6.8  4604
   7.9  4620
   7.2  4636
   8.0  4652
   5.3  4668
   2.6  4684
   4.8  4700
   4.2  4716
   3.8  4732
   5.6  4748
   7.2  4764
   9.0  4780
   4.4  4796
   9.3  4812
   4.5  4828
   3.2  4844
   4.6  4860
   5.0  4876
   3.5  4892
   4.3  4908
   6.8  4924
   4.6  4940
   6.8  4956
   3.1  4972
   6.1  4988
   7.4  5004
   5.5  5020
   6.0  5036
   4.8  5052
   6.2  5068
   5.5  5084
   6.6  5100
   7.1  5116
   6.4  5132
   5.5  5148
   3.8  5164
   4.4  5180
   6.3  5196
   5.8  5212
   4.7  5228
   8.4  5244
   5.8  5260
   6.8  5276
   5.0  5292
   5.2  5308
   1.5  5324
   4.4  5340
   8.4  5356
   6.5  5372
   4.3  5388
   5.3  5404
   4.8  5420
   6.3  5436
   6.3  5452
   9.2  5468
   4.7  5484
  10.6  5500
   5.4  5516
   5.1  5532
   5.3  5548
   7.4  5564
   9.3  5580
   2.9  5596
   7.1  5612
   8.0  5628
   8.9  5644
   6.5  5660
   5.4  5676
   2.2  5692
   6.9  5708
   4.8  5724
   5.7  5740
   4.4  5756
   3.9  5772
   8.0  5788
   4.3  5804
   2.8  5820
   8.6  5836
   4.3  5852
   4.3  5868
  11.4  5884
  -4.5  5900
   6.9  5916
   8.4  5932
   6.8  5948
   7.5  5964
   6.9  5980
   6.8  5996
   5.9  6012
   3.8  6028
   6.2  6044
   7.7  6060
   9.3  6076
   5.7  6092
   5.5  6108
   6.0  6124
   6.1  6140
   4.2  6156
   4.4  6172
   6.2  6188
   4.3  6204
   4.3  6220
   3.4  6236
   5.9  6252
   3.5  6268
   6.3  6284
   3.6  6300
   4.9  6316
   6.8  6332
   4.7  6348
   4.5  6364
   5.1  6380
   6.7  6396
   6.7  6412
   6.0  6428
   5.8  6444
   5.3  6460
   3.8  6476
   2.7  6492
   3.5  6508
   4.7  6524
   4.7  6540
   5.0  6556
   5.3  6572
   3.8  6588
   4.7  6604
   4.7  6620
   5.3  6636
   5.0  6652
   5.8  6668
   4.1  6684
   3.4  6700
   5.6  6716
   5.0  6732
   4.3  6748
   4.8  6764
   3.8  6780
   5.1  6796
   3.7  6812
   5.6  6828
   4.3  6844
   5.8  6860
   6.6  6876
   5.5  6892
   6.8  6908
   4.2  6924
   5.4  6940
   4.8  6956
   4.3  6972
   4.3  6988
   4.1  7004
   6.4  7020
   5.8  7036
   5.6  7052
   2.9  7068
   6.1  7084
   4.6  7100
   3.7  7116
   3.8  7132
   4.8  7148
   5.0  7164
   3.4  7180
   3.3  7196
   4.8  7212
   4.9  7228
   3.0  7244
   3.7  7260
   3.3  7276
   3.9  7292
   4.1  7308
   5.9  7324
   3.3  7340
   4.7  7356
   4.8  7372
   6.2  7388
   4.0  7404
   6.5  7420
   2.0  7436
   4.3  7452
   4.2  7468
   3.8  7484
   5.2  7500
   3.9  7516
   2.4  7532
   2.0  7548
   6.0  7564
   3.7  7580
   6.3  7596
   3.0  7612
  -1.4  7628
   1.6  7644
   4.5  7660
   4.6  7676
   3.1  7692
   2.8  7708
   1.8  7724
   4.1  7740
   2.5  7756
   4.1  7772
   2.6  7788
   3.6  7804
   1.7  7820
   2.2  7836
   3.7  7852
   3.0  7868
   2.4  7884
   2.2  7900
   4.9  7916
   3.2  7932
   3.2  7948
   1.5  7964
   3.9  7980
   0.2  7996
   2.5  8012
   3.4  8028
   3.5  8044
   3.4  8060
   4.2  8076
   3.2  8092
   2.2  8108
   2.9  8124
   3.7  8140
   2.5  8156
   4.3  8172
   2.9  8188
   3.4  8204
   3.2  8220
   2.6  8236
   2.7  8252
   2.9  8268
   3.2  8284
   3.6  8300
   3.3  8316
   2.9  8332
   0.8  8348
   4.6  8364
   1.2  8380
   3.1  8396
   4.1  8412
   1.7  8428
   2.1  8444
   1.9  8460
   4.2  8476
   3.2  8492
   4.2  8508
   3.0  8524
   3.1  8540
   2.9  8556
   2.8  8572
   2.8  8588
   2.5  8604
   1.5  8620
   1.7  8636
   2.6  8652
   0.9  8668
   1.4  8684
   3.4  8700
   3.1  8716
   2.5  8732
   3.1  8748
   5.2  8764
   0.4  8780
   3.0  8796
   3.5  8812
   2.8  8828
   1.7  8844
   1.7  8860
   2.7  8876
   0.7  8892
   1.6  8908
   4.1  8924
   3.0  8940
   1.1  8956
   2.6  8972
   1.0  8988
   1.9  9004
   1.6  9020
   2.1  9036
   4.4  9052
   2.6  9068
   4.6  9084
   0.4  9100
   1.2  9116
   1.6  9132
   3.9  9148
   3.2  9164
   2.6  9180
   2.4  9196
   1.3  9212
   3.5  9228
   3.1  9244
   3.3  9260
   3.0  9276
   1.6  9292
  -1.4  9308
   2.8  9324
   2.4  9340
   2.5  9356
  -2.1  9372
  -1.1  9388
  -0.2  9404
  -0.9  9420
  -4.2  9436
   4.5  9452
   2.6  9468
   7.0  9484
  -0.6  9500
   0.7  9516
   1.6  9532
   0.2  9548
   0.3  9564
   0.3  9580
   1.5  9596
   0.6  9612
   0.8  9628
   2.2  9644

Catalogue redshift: 0.18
